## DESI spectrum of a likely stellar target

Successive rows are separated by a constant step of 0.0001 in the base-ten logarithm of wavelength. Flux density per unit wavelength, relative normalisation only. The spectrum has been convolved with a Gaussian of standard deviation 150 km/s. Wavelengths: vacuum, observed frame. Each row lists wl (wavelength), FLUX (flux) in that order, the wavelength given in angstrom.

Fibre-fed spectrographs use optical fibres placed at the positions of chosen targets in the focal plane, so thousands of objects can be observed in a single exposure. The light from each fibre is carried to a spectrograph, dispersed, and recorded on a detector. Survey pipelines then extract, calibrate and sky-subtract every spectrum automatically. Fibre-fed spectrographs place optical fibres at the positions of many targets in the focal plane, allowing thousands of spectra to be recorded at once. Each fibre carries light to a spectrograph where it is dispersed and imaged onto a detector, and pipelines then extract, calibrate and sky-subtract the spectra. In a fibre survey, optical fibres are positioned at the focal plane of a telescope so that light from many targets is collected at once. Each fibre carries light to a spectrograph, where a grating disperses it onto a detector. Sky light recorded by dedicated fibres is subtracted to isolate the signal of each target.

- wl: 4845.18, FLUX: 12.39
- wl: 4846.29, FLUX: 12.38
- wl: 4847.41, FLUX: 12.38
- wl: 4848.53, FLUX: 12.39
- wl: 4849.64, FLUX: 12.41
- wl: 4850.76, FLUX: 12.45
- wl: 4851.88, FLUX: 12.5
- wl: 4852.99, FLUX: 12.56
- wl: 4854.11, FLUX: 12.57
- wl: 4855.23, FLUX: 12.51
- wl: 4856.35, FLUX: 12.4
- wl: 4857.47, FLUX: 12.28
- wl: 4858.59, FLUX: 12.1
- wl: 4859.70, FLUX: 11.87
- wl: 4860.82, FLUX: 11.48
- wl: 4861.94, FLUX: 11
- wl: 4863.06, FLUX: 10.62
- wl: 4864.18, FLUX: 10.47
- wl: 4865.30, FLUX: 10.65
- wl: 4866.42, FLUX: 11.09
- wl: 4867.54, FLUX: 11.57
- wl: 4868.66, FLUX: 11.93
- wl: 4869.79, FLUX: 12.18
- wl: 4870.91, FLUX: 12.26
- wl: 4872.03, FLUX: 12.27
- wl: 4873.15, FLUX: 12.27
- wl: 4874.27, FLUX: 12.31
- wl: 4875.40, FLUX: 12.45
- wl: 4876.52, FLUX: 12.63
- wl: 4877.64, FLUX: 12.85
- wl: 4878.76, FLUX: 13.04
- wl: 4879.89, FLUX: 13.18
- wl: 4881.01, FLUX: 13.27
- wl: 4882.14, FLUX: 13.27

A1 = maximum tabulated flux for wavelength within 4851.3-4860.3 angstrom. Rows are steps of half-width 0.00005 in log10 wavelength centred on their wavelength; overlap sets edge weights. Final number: 12.57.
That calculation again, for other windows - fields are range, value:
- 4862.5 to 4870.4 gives 12.18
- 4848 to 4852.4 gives 12.5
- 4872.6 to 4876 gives 12.45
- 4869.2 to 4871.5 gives 12.26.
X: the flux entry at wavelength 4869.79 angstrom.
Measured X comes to 12.18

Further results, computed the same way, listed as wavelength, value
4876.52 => 12.63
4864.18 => 10.47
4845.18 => 12.39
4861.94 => 11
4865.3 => 10.65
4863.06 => 10.62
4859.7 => 11.87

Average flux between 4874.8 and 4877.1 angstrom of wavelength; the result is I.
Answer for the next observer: 12.5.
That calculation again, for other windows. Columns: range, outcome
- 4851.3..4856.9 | 12.5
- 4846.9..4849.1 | 12.4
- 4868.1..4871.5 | 12.1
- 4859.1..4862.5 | 11.5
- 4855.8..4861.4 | 12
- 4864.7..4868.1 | 11.1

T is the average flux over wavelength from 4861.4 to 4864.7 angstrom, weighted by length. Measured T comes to 10.7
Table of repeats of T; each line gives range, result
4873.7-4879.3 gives 12.7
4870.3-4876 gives 12.3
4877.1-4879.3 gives 13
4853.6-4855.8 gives 12.5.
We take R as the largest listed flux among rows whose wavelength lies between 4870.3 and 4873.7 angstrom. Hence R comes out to 12.27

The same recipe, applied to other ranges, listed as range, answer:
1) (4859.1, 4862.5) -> 11.87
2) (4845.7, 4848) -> 12.38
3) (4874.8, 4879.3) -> 13.04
